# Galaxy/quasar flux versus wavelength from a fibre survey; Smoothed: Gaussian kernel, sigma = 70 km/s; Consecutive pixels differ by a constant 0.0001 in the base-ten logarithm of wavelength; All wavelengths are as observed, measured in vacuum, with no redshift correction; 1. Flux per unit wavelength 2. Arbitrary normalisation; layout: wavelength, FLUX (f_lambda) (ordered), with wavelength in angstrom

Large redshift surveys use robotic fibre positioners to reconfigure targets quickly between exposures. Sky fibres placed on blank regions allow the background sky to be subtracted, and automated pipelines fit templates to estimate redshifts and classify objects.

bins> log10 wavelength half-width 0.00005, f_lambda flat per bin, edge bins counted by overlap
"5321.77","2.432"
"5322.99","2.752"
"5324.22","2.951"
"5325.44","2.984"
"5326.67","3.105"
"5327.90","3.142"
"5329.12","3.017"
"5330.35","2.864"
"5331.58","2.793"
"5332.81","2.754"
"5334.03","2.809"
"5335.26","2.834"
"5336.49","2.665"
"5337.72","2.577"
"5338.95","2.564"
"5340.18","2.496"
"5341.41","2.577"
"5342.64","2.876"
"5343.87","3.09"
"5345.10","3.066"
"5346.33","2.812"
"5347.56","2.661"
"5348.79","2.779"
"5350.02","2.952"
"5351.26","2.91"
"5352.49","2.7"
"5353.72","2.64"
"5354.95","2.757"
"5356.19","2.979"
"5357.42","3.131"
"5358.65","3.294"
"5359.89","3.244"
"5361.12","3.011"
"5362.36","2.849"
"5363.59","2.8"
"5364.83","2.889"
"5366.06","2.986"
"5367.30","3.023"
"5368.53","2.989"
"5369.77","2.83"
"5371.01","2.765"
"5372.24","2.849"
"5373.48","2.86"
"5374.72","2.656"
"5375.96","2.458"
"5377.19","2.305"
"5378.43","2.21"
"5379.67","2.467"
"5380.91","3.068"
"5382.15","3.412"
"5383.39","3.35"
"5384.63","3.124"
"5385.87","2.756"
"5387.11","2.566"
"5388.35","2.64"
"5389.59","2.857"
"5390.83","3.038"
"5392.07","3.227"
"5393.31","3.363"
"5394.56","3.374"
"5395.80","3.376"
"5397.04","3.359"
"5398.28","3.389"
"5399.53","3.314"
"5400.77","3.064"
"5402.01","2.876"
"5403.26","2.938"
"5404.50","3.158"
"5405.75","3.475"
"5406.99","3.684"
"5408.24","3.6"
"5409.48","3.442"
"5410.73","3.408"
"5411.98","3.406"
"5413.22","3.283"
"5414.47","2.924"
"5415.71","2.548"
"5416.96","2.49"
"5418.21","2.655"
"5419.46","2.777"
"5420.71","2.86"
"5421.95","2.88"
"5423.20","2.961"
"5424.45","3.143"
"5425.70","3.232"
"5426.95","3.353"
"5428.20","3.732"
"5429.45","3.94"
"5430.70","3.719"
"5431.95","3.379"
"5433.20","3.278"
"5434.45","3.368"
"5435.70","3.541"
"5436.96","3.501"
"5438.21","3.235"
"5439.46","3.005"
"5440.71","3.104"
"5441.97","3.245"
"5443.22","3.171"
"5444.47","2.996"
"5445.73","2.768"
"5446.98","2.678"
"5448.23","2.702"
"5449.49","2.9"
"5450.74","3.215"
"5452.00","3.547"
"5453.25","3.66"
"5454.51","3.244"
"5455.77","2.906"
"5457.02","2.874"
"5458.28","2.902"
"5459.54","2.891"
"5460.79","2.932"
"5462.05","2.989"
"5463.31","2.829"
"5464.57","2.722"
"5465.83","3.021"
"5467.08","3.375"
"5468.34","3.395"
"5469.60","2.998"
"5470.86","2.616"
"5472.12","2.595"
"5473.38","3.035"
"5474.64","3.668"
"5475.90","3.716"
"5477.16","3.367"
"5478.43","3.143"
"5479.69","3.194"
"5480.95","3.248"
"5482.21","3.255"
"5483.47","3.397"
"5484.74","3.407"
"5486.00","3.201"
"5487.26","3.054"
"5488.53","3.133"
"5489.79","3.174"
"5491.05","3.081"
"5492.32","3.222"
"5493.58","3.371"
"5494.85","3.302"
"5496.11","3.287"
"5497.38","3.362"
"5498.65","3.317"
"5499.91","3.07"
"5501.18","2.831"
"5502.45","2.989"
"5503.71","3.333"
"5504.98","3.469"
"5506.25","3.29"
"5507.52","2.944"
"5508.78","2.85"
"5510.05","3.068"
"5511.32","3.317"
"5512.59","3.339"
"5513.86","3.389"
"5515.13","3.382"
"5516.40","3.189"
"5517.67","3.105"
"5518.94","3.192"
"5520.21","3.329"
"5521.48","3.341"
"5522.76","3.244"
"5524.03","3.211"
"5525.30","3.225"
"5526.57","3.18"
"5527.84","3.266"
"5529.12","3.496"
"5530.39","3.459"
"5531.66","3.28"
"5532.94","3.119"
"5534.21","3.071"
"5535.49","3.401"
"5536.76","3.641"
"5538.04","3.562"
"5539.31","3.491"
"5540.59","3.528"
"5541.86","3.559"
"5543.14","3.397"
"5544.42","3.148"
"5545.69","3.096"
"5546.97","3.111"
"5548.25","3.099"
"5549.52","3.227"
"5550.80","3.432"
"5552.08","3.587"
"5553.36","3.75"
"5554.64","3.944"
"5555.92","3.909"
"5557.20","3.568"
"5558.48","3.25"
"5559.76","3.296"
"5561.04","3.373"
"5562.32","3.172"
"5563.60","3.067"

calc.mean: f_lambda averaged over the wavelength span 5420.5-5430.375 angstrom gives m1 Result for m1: 3.3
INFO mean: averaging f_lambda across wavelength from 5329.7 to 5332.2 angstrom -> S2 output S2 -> 2.82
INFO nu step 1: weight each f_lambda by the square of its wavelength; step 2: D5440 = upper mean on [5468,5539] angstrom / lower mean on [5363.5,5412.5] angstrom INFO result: 1.11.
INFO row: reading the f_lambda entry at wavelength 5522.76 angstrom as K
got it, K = 3.244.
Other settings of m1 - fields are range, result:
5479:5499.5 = 3.25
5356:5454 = 3.09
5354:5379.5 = 2.83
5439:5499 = 3.13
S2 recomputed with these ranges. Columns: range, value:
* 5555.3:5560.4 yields 3.5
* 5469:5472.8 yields 2.74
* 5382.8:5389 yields 2.89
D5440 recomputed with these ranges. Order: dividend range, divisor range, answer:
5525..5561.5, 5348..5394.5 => 1.25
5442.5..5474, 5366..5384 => 1.10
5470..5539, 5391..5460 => 1.05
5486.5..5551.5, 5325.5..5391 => 1.21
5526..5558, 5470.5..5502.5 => 1.09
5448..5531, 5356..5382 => 1.17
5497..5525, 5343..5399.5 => 1.15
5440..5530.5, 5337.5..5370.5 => 1.16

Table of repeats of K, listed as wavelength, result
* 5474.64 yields 3.668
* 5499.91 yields 3.07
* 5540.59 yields 3.528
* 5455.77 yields 2.906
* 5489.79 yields 3.174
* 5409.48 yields 3.442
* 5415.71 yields 2.548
